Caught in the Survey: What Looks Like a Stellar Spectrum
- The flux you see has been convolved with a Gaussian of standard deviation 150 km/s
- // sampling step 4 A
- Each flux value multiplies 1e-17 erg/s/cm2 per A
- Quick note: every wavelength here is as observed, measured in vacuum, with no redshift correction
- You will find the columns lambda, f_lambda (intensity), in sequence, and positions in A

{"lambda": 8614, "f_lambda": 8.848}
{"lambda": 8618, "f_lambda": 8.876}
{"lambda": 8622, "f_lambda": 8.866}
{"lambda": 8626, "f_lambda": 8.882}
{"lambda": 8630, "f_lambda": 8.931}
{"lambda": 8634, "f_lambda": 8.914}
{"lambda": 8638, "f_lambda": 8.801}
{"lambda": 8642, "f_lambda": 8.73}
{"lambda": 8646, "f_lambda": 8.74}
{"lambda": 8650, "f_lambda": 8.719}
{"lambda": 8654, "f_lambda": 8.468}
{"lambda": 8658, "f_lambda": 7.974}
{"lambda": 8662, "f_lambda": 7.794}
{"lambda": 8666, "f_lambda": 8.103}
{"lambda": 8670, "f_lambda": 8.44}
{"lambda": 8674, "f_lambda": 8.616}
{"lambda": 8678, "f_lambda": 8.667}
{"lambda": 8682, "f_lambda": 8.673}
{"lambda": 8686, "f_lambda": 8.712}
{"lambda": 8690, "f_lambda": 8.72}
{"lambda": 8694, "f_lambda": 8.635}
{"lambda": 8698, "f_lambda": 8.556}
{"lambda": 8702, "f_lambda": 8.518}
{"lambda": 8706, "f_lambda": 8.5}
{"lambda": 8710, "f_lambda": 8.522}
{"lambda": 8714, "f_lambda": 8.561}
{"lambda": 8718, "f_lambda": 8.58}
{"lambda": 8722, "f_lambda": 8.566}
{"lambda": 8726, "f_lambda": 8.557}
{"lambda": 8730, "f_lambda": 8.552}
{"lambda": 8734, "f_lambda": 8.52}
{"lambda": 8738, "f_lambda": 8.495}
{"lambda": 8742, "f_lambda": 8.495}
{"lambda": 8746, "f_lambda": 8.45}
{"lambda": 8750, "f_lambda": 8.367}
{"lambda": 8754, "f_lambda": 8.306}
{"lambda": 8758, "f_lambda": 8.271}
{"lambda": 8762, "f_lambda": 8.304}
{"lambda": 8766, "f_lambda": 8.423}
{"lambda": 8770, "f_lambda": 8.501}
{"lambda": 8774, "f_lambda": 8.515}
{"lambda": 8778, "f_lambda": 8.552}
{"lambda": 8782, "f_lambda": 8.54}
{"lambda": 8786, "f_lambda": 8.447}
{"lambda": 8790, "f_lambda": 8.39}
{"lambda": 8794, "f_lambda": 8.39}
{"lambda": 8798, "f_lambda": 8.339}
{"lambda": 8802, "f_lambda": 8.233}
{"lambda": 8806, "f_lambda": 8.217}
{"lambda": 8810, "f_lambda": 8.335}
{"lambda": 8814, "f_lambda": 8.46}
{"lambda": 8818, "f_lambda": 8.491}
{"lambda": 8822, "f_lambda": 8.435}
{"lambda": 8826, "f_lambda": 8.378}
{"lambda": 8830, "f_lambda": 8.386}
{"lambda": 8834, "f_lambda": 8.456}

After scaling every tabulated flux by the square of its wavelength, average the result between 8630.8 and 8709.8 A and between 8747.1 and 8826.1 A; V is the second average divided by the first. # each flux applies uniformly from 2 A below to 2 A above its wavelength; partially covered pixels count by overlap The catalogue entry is 1.01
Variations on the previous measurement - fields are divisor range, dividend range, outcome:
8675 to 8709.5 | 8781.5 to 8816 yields 0.99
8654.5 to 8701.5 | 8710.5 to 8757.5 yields 1.02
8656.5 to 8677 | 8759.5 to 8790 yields 1.06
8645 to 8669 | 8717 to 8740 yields 1.05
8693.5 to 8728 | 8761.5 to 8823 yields 1.00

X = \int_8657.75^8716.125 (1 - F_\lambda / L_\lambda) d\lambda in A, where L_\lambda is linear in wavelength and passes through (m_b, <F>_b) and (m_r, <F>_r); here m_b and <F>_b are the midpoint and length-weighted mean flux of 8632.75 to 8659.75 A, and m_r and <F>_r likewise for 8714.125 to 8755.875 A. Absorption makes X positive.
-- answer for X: 0.5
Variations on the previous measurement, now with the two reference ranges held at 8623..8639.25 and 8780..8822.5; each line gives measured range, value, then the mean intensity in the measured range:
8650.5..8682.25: 1.6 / 8.34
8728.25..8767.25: 0.6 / 8.42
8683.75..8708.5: 0.3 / 8.61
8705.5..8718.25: 0.2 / 8.54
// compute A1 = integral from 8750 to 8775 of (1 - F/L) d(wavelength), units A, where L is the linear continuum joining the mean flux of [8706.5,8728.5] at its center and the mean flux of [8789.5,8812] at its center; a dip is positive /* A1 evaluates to 0.1 A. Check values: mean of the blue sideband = 8.55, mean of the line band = 8.38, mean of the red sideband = 8.31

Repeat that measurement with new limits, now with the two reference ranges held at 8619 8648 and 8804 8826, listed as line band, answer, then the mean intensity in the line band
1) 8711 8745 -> 0.26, 8.54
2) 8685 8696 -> 0.01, 8.69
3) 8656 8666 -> 0.96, 7.93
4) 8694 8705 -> 0.16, 8.55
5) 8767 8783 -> -0.06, 8.52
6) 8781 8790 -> -0.01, 8.47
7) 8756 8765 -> 0.23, 8.3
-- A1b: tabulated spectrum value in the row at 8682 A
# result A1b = 8.673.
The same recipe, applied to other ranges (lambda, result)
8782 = 8.54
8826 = 8.378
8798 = 8.339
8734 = 8.52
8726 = 8.557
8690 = 8.72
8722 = 8.566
